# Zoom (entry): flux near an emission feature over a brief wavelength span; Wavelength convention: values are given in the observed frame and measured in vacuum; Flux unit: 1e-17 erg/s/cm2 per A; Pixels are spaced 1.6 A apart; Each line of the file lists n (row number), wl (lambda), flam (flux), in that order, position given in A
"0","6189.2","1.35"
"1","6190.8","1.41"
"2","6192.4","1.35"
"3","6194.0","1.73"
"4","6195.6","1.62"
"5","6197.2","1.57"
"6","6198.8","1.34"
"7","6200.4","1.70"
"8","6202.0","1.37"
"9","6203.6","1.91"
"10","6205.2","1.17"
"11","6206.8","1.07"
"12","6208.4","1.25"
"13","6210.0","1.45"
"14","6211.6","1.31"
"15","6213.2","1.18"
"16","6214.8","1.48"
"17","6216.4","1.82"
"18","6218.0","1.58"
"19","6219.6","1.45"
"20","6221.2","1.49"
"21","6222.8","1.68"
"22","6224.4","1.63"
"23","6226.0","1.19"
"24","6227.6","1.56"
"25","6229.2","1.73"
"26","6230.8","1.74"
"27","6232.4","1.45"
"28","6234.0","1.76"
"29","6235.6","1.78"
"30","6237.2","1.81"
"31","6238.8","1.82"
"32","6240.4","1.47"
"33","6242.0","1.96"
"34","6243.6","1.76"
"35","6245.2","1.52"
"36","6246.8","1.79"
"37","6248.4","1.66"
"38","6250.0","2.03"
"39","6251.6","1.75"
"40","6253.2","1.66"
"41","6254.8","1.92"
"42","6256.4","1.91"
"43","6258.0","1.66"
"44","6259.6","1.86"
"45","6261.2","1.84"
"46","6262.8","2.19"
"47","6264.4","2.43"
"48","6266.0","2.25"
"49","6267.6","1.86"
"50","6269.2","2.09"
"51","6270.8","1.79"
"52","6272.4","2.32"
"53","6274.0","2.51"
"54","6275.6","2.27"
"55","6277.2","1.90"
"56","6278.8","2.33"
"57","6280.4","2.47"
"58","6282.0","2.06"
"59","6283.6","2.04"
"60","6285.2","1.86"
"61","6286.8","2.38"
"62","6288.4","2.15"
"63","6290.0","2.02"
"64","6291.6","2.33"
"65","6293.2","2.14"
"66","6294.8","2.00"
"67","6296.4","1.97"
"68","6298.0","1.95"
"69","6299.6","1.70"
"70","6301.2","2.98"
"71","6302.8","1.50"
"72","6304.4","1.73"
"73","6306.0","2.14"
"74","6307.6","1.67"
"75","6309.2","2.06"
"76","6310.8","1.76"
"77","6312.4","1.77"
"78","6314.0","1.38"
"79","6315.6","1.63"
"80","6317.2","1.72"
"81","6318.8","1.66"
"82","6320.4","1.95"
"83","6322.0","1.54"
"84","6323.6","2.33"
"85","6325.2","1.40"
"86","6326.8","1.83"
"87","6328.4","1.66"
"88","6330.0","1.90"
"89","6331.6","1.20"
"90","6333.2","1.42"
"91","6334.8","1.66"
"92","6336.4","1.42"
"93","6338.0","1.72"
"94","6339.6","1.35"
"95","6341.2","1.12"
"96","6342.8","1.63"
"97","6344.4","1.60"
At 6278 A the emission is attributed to Mg II 2798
